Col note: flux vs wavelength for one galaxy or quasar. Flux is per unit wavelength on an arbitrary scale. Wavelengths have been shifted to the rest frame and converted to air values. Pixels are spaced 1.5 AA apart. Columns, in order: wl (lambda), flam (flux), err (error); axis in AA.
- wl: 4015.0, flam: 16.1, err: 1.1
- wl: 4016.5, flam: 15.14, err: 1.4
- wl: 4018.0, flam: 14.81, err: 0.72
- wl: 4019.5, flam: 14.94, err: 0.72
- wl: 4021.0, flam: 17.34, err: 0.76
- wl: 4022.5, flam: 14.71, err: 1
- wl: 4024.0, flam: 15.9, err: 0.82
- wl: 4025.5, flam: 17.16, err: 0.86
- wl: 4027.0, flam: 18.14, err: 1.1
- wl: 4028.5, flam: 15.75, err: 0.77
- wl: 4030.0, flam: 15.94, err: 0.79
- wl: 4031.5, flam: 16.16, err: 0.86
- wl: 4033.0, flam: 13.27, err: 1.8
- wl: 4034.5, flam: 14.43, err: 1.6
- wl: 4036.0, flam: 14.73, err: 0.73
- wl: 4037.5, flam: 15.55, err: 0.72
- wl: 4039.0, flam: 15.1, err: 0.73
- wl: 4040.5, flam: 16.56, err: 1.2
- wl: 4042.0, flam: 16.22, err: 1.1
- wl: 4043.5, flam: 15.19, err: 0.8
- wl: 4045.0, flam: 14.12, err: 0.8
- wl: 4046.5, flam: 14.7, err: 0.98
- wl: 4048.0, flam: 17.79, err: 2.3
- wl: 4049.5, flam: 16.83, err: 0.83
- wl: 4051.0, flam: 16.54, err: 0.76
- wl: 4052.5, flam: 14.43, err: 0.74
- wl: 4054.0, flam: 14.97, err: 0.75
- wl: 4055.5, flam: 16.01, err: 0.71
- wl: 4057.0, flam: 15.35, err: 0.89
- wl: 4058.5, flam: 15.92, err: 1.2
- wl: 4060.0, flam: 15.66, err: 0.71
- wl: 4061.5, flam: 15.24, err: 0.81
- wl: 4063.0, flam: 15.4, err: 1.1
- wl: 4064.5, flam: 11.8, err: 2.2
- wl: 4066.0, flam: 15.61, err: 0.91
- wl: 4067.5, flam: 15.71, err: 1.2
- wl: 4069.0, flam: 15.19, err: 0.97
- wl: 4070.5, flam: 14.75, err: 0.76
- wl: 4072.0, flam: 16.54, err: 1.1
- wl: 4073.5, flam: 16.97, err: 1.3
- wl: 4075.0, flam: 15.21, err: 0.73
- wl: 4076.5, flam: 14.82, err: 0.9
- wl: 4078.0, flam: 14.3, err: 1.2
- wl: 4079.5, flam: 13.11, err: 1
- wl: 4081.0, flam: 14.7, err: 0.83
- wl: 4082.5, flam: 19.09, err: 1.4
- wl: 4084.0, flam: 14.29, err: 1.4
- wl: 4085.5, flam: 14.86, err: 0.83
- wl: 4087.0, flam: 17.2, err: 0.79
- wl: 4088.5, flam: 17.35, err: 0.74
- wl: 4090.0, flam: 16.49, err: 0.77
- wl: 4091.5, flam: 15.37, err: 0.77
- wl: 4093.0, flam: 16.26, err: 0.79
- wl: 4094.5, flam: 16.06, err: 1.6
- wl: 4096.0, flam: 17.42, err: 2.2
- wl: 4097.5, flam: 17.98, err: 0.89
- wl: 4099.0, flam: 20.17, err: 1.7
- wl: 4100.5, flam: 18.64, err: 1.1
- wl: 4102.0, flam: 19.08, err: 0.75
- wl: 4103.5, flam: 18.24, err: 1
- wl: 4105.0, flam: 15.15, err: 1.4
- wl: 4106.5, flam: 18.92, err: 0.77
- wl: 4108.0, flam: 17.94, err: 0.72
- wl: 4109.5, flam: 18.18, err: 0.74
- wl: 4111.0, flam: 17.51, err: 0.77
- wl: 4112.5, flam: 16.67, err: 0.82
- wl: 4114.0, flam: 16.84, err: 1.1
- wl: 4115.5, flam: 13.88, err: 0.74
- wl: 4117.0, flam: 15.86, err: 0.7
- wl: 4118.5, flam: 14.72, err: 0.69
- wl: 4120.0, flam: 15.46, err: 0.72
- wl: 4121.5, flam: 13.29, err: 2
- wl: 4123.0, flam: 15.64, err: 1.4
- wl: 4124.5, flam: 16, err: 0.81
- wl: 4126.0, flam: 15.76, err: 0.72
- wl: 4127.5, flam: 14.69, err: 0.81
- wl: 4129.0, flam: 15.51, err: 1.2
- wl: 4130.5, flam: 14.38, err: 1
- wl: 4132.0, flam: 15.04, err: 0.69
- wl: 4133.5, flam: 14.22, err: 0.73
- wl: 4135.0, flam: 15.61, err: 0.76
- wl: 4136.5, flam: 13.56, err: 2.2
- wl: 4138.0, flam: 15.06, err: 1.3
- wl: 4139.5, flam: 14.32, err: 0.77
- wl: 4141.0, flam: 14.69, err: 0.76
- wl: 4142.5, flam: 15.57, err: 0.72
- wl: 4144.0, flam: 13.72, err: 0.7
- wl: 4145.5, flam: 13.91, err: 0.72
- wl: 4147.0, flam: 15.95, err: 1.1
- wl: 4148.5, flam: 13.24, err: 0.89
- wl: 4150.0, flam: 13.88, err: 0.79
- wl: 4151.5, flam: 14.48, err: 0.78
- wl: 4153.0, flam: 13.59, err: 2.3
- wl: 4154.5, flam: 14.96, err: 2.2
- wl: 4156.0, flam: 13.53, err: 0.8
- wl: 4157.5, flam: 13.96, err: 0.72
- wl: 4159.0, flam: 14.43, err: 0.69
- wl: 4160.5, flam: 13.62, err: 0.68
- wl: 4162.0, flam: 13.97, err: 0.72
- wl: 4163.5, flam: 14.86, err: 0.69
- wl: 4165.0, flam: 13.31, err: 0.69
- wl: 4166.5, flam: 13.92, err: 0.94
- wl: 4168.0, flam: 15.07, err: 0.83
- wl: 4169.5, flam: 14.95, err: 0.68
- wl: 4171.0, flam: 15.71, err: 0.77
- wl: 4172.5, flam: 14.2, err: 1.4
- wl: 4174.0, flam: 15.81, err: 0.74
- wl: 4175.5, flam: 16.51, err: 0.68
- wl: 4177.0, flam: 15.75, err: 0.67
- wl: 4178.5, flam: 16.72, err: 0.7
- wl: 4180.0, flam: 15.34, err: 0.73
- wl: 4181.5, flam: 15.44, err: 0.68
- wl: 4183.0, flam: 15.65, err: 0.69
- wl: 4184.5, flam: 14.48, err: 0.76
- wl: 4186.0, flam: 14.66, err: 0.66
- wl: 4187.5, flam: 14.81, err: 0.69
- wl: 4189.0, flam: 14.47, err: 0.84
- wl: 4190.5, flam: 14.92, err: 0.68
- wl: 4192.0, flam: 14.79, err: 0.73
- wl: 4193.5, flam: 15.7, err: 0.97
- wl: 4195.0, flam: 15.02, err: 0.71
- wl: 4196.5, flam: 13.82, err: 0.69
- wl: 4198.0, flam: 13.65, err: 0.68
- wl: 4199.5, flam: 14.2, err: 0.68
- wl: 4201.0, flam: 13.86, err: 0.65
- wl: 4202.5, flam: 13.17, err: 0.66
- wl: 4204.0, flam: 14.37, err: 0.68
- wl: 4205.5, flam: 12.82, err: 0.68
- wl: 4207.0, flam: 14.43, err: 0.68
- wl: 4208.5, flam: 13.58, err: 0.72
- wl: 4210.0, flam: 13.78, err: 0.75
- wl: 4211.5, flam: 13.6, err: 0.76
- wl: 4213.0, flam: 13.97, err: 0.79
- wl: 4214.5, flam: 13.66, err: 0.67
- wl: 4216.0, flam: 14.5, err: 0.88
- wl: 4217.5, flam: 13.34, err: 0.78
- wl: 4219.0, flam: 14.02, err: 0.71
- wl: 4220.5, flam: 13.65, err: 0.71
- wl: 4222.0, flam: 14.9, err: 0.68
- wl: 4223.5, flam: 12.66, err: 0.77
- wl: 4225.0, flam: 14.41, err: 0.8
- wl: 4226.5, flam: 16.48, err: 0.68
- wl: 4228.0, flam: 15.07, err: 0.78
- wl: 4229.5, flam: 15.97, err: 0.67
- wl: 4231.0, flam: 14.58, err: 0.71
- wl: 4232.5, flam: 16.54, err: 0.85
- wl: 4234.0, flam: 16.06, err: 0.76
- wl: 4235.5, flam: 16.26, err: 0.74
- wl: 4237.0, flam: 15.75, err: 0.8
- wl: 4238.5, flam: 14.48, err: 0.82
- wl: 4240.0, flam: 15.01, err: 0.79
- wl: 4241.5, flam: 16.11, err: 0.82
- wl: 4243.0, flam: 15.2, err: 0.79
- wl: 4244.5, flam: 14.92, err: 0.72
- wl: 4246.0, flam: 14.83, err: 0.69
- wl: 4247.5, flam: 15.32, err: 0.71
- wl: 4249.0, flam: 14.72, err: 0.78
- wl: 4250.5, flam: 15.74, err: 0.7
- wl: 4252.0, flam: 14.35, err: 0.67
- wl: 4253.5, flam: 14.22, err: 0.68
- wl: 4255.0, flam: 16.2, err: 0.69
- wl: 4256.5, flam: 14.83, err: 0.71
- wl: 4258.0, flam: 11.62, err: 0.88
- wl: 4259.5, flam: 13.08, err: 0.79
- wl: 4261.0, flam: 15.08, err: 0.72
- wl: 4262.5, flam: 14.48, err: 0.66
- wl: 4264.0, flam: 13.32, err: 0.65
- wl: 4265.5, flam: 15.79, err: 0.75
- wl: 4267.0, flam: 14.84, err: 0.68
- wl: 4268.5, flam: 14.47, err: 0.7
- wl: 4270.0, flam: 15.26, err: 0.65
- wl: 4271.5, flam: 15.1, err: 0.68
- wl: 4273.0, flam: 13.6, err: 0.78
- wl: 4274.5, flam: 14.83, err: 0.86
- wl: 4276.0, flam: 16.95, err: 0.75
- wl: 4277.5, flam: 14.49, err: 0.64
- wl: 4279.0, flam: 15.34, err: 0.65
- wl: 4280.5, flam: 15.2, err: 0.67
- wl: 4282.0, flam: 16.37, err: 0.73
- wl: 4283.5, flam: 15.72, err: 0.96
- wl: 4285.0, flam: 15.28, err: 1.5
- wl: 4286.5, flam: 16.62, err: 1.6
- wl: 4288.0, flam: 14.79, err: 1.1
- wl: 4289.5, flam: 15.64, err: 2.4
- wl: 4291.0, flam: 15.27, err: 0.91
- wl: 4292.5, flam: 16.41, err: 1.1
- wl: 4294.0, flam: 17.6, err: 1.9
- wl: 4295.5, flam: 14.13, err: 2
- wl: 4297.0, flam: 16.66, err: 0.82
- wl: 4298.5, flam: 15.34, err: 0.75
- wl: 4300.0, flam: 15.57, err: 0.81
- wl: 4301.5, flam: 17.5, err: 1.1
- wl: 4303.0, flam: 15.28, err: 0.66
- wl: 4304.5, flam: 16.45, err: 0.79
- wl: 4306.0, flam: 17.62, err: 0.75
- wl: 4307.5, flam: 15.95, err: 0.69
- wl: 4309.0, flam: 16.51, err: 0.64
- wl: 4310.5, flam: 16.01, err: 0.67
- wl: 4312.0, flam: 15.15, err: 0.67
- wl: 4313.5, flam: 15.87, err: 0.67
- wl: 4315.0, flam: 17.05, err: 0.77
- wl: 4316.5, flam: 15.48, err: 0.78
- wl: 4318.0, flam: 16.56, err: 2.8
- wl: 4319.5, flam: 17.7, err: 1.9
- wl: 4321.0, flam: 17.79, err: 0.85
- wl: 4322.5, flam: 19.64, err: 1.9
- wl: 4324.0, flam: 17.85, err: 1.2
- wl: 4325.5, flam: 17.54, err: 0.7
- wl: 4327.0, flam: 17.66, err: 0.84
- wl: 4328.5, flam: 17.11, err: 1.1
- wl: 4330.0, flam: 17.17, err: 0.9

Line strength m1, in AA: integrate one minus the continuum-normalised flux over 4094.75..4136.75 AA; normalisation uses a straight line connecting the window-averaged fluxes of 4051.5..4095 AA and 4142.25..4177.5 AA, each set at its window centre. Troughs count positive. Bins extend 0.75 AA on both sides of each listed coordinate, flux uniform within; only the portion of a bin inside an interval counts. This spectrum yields -3.7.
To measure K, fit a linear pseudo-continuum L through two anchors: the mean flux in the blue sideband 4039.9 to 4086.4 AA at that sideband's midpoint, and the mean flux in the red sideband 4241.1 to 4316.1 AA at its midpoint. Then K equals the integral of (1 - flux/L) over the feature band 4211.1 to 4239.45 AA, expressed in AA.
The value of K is 1.2 AA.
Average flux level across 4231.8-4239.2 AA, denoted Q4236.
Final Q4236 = 15.8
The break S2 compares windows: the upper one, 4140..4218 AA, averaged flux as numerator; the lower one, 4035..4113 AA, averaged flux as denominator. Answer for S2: 0.9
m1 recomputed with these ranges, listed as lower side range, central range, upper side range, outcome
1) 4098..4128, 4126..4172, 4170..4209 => 3.8 AA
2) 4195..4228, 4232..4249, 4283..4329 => -0.8 AA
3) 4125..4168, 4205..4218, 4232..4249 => 1.2 AA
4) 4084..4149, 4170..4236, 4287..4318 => 5.3 AA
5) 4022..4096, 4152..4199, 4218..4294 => 1.6 AA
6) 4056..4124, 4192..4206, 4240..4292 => 1.2 AA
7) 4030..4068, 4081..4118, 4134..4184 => -4.8 AA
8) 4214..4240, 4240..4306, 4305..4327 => 2.8 AA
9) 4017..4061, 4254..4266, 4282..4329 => 1.5 AA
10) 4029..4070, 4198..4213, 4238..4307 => 1.5 AA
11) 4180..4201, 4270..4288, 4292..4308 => 0.6 AA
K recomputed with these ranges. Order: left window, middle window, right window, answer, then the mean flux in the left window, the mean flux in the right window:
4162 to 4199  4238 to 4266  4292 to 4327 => 2.1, 15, 16.6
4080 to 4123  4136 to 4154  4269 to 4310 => 2.3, 16.7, 15.8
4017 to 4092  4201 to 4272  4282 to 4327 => 6.9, 15.6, 16.4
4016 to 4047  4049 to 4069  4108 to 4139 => 0.2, 15.5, 15.4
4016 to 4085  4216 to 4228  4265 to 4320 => 1.1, 15.5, 15.8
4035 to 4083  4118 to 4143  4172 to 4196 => 0.7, 15.4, 15.3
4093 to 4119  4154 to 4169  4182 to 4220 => 1.3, 17.2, 14.2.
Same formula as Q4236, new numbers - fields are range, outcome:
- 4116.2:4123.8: 15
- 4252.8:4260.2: 14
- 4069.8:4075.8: 15.9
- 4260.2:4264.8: 14.3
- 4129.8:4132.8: 14.7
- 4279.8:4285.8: 15.7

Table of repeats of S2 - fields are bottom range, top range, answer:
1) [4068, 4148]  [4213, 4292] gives 0.94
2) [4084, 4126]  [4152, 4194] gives 0.89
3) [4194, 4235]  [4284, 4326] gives 1.14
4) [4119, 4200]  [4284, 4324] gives 1.11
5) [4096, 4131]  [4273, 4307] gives 0.95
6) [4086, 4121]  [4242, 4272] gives 0.86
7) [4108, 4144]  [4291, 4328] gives 1.08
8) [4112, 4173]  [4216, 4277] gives 1.01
